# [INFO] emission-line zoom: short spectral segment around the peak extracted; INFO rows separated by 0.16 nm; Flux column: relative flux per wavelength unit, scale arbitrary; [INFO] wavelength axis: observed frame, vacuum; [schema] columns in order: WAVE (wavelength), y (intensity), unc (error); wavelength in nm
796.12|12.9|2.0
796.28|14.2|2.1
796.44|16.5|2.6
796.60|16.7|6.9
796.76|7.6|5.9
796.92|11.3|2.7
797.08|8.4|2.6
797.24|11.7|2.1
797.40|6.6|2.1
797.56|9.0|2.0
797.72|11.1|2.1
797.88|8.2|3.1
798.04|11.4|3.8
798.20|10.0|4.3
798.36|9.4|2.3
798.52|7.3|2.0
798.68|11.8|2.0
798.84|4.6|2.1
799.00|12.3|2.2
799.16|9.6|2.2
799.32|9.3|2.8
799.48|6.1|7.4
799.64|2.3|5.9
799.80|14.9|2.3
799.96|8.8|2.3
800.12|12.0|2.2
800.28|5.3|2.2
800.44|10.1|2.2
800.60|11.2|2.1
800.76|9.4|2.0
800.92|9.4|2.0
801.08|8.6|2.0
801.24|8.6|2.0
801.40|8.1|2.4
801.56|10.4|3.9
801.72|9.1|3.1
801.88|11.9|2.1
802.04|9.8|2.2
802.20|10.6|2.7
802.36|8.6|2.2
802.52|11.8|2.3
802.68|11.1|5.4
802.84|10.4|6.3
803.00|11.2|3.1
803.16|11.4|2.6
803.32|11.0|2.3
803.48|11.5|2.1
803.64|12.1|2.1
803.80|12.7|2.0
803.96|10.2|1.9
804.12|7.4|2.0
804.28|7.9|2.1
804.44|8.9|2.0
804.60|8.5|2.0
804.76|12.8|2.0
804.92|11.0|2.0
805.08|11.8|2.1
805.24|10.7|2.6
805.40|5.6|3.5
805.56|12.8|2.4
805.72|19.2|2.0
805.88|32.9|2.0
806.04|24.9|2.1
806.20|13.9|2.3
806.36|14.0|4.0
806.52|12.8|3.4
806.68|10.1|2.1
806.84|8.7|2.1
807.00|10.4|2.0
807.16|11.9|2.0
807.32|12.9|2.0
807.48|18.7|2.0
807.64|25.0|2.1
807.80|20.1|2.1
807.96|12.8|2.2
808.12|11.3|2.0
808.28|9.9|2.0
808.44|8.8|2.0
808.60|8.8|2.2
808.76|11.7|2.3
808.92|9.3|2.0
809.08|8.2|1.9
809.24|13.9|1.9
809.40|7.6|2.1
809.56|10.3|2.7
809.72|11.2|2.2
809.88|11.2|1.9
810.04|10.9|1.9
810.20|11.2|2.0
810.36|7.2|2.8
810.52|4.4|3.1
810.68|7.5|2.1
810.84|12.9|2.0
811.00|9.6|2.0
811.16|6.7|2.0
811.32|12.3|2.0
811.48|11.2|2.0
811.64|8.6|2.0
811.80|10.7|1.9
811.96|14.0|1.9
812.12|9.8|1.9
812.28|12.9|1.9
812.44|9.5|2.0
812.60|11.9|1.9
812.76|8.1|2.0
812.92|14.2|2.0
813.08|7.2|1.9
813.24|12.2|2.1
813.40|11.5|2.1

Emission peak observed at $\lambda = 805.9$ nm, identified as [S II] 6716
